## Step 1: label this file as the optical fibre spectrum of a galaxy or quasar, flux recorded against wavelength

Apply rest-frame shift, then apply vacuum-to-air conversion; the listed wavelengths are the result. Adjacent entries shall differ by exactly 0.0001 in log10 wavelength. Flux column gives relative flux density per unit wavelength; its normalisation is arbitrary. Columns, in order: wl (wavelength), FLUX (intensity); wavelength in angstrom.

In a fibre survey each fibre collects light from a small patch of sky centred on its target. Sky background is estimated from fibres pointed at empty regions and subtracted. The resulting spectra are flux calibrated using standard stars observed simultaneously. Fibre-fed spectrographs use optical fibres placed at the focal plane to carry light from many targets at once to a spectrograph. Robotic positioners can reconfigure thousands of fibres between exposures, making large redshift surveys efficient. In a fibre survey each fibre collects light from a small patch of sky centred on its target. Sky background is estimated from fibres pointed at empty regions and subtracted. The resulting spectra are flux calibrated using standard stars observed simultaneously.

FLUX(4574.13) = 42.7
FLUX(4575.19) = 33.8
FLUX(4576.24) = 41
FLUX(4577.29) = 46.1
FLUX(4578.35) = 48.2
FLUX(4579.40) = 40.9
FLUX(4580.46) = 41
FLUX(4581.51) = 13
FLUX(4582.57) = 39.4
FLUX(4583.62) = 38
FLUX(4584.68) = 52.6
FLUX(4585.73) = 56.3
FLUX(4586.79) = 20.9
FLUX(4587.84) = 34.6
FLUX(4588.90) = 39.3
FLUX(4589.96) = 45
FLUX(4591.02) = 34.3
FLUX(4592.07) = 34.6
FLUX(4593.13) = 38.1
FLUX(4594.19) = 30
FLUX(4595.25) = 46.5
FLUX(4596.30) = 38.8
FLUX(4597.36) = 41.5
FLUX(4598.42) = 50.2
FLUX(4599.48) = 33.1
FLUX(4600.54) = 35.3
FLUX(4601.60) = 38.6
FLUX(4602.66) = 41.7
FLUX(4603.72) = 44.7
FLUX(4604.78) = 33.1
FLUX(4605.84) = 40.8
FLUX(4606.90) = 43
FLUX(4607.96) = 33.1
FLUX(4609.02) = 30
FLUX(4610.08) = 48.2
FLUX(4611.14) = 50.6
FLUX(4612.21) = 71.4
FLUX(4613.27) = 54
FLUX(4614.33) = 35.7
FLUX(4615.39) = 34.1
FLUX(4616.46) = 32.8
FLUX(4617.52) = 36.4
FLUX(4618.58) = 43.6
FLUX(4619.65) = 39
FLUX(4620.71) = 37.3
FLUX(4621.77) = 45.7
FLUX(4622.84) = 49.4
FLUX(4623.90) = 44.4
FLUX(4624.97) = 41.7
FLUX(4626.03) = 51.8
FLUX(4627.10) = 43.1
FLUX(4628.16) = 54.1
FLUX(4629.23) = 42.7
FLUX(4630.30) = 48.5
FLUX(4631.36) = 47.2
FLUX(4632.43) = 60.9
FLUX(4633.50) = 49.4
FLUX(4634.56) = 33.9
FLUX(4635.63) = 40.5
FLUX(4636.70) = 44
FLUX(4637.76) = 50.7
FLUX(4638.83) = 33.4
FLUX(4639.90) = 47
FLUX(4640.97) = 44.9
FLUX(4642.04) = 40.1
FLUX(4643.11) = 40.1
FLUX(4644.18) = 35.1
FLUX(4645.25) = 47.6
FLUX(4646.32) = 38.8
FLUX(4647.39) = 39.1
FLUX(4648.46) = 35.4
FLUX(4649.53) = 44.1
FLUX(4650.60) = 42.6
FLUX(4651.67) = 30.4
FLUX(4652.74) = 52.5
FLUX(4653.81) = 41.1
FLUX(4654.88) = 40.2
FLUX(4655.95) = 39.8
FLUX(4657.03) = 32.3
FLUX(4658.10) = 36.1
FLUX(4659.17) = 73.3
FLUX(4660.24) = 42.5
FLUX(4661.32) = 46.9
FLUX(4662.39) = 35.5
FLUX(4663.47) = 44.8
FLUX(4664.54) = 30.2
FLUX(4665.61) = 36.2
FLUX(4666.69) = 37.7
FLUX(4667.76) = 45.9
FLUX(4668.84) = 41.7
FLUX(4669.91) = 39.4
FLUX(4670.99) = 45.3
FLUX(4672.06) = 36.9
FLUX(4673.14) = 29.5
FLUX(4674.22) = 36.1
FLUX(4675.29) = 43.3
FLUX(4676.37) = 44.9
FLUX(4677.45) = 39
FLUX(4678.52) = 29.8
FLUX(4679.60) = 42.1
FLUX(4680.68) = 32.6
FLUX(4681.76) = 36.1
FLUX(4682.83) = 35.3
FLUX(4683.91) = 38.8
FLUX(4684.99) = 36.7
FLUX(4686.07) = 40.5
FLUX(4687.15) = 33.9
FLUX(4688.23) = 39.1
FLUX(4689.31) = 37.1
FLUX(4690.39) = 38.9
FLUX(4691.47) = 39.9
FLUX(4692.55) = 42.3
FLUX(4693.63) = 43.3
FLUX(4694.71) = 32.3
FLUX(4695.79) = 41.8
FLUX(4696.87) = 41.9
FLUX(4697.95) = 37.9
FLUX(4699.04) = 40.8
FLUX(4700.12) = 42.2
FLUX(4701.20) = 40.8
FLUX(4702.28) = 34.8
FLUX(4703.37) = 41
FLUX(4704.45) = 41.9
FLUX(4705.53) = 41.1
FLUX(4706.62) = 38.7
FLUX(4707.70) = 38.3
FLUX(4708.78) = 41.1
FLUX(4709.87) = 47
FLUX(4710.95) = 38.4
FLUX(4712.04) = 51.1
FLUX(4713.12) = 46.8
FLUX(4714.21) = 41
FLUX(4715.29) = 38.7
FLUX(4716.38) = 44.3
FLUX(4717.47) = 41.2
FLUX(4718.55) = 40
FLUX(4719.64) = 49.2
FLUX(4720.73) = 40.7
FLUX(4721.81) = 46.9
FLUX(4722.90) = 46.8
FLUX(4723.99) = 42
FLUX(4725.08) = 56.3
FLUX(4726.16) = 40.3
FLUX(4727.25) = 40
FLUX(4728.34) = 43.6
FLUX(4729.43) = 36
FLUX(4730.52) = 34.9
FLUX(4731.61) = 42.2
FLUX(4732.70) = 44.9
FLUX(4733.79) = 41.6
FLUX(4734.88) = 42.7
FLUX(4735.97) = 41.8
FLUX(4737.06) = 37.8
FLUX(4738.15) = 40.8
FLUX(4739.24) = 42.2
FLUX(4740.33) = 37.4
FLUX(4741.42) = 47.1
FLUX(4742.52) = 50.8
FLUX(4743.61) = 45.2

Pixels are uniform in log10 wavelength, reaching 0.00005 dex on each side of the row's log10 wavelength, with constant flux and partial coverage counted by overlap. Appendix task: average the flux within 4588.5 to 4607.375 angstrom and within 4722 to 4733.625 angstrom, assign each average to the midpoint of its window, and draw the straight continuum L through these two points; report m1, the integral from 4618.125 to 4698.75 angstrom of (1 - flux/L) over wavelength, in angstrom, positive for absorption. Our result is -0.77 angstrom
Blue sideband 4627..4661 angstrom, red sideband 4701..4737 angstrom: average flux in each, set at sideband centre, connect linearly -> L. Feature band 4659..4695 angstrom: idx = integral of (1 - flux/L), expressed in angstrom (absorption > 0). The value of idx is 3.0 angstrom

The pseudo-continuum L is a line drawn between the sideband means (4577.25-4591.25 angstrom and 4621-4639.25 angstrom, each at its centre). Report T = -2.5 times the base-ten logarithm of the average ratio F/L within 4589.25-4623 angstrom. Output 0.04 mag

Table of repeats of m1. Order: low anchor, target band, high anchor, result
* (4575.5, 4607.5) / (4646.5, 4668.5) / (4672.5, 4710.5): -1.28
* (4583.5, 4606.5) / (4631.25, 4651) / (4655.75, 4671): -0.86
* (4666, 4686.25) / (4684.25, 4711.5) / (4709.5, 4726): 1.30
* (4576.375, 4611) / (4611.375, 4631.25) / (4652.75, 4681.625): -2.64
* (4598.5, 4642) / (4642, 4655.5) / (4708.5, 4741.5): 0.80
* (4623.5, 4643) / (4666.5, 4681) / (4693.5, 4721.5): 1.42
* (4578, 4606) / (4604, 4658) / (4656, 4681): -4.35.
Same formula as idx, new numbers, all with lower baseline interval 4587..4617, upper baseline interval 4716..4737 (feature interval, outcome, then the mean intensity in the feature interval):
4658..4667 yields -0.3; 43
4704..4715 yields 0.0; 42.5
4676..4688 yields 1.3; 37.2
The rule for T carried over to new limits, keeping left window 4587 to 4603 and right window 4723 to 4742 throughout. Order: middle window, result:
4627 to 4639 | -0.17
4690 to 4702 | 0.02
